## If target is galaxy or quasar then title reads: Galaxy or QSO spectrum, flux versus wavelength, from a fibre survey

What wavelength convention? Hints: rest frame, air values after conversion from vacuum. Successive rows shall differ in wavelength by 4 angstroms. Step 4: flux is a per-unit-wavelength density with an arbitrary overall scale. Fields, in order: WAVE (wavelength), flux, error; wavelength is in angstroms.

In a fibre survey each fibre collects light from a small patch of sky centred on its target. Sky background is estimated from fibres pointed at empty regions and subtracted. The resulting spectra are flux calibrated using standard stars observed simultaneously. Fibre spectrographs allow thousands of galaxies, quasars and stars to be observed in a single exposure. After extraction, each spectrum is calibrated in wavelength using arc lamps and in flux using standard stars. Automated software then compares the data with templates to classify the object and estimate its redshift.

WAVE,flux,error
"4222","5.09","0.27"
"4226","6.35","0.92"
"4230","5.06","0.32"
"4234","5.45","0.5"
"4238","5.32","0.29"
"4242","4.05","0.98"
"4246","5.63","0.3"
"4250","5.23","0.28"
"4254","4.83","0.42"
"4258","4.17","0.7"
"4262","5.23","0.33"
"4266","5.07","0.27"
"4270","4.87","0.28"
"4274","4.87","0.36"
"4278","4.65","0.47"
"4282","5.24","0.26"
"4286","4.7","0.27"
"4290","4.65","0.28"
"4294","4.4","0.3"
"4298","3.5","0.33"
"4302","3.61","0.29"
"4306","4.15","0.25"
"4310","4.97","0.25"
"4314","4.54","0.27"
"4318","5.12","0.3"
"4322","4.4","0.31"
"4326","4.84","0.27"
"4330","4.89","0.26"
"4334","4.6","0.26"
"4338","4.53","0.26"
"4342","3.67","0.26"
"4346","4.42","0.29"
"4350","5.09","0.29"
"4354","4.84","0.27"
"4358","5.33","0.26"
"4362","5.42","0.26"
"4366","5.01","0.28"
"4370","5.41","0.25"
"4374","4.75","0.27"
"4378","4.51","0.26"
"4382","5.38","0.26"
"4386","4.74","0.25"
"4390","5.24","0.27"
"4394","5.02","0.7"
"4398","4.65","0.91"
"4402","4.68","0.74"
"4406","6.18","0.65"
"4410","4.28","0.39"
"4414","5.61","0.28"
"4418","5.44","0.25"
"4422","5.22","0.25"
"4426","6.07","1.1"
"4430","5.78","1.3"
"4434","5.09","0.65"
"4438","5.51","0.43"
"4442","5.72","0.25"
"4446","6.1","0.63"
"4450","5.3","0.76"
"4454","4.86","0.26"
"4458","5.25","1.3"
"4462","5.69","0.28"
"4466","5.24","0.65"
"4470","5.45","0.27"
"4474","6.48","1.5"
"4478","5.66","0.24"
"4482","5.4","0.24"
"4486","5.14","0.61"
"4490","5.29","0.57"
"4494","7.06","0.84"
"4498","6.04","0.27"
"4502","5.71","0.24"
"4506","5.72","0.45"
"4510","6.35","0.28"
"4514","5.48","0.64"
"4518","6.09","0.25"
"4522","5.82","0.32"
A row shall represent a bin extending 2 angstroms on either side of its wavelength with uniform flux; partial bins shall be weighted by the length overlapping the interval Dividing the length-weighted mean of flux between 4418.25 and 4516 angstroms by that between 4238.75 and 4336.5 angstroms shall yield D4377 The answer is 1.21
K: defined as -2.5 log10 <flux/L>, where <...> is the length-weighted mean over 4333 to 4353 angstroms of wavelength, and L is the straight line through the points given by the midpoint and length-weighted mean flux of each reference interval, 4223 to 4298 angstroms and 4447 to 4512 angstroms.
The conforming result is 0.17 mag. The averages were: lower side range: 4.95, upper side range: 5.67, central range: 4.47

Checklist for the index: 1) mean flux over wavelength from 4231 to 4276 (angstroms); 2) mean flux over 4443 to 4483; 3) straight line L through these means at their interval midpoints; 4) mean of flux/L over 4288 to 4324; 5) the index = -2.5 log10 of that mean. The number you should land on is 0.172 mag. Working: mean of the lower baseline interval 4.98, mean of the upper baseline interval 5.55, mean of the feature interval 4.37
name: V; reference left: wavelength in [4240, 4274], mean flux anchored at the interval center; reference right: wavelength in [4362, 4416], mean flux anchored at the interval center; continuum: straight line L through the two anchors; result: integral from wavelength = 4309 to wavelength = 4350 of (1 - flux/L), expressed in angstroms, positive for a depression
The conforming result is 3.0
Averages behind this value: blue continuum 4.88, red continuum 5.05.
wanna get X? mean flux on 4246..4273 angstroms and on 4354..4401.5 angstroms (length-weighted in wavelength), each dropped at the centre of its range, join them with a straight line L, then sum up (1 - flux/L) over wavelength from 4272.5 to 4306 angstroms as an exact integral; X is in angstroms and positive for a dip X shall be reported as 3.7 angstroms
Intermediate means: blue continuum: 4.95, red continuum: 5.02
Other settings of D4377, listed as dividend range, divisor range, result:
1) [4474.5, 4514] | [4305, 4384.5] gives 1.21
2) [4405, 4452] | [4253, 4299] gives 1.17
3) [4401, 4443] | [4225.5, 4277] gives 1.08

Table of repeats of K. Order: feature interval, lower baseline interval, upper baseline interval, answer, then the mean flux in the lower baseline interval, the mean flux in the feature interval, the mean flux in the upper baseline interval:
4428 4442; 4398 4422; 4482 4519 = -0.03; 5.19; 5.5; 5.84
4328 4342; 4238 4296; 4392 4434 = 0.12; 4.84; 4.53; 5.28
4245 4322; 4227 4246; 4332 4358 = 0.05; 5.11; 4.69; 4.59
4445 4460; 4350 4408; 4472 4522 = 0.05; 5.08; 5.33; 5.87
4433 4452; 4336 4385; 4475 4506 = -0.03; 4.86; 5.57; 5.78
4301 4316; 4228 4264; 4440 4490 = 0.18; 5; 4.36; 5.51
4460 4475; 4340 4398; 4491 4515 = 0.02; 4.91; 5.66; 6.05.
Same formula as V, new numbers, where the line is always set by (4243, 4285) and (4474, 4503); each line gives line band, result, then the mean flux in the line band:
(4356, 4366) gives 0.0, 5.3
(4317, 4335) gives 1.5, 4.76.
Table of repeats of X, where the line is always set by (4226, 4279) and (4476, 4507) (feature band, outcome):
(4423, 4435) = -0.21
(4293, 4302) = 2.32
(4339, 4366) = 2.66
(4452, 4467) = 1.05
